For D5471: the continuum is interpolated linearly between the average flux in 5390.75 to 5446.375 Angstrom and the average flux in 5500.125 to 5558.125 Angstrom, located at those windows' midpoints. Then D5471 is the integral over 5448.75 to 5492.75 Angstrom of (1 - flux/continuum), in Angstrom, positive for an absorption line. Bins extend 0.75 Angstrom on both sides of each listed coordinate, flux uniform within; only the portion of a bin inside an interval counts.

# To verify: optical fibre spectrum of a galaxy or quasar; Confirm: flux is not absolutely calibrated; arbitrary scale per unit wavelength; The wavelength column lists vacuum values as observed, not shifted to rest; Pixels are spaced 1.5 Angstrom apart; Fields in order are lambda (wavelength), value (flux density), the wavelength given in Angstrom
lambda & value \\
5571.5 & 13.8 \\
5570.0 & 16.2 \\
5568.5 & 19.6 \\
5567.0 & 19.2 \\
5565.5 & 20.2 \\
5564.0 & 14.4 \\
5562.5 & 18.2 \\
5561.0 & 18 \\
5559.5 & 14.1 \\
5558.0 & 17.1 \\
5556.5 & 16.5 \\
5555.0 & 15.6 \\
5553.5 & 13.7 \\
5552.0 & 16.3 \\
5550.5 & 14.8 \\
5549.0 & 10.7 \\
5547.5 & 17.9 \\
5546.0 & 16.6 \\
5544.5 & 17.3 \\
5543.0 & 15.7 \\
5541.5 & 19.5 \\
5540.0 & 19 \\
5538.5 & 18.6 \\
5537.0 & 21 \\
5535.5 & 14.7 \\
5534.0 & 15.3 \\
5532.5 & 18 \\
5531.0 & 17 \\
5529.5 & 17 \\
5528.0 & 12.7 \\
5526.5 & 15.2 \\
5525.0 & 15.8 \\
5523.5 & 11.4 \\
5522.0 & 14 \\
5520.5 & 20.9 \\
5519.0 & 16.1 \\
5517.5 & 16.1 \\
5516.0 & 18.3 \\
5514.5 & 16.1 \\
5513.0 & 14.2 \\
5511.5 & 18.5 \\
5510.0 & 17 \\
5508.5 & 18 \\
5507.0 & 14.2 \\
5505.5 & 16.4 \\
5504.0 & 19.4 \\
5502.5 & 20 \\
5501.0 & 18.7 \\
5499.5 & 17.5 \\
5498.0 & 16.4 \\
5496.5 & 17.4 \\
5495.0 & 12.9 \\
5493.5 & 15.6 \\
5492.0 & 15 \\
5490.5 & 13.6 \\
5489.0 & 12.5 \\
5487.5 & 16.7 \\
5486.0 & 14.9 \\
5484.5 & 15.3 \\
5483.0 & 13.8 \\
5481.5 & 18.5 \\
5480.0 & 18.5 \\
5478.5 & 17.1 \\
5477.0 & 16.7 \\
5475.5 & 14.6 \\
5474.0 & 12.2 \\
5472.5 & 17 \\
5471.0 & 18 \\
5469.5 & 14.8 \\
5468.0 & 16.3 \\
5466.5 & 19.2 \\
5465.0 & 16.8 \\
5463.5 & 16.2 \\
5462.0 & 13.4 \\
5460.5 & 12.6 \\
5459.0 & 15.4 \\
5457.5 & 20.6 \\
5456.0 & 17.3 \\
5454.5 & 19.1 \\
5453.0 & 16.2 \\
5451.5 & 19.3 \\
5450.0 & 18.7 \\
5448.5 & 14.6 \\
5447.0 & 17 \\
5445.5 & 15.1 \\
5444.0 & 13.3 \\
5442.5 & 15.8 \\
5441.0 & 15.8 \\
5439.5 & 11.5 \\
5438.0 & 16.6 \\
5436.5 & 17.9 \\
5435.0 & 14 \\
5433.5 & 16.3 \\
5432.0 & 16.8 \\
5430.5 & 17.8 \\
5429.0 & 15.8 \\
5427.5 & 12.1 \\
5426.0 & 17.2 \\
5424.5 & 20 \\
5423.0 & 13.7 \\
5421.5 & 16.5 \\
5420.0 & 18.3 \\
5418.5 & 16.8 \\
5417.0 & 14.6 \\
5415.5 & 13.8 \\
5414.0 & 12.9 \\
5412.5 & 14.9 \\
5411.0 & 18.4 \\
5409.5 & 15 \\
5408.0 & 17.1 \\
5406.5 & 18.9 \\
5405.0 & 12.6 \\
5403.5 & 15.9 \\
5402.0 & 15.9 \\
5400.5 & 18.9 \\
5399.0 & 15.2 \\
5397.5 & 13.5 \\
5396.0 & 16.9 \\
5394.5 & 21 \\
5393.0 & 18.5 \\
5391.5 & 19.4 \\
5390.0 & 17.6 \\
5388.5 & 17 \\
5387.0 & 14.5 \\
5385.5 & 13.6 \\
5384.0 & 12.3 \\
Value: 0.3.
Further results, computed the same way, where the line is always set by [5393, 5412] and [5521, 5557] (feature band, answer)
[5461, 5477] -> 0.5 Angstrom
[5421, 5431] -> 0.3 Angstrom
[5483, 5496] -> 1.4 Angstrom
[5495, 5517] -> -1.3 Angstrom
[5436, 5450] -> 0.9 Angstrom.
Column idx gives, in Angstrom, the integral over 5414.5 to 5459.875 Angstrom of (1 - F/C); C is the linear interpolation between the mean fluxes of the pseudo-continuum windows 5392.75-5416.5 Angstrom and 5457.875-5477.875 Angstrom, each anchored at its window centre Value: -0.9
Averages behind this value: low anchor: 16.1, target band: 16.2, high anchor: 15.7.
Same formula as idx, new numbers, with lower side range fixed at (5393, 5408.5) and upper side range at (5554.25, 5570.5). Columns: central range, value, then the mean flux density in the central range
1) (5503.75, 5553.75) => 2.1 Angstrom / 16.4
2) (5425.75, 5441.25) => 1.1 Angstrom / 15.6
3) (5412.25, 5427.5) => 0.9 Angstrom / 15.7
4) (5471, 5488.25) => 0.9 Angstrom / 16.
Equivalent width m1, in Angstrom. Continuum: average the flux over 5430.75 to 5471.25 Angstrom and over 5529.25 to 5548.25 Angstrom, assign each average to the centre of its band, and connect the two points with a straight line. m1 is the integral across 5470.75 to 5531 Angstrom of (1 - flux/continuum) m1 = 3.1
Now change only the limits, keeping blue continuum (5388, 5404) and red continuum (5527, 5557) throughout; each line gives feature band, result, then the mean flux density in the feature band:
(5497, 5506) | -0.8 Angstrom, 18.1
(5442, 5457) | 0.2 Angstrom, 16.7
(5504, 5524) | 0.2 Angstrom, 16.4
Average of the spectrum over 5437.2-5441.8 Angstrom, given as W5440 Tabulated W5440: 14.7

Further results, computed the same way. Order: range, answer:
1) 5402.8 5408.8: 16.1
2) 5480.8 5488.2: 15.8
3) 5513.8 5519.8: 16.7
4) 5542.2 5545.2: 16.5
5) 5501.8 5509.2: 17.6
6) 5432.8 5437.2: 16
